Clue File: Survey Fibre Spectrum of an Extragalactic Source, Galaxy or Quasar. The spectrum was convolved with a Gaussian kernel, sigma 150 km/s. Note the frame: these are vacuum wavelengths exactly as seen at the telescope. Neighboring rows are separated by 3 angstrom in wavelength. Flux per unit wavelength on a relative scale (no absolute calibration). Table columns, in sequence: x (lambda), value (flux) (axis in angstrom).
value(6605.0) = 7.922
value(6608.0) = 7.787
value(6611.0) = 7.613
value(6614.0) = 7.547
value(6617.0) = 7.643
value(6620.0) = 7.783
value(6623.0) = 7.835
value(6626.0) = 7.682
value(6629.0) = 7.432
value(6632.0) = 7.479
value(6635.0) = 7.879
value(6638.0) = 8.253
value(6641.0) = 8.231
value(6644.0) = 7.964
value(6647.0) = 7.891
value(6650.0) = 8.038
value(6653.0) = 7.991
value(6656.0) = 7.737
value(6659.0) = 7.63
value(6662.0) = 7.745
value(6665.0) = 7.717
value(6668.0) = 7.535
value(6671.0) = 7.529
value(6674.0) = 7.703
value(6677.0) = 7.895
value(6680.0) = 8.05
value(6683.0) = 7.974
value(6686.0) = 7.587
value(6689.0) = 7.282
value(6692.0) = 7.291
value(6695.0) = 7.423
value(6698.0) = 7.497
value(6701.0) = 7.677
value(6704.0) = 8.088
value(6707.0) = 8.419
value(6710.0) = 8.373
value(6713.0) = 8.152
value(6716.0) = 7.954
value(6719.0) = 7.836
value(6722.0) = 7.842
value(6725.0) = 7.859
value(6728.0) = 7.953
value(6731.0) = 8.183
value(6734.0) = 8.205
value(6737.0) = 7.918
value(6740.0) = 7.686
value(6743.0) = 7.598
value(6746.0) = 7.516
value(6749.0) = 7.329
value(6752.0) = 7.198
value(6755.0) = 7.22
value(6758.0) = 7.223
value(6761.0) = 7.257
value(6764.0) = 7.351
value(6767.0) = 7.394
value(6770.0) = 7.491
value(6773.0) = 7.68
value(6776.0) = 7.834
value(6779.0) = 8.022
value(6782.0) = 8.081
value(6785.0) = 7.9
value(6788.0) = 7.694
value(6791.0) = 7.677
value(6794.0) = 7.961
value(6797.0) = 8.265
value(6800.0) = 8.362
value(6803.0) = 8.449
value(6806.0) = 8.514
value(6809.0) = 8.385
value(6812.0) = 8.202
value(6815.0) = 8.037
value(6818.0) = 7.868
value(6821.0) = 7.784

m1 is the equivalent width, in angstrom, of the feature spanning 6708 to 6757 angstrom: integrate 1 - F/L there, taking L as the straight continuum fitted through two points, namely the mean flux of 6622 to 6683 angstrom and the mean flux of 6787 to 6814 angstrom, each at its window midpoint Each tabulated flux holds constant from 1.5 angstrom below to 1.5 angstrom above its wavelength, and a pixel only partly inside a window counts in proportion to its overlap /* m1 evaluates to 1.3 angstrom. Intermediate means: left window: 7.81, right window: 8.17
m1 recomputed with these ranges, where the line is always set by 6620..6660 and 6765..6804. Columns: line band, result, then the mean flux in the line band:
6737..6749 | 0.4 angstrom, 7.61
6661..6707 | 1.0 angstrom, 7.69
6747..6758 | 0.9 angstrom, 7.26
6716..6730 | 0.0 angstrom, 7.89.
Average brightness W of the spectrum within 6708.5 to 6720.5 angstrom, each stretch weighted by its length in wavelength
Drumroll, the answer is 8.08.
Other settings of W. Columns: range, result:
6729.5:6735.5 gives 8.19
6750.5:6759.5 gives 7.21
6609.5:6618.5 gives 7.6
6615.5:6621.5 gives 7.71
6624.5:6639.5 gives 7.75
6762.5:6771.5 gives 7.41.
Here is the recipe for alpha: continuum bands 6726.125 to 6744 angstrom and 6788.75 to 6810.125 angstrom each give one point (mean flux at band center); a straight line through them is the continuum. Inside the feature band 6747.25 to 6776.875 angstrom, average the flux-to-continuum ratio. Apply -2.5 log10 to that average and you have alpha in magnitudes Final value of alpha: 0.09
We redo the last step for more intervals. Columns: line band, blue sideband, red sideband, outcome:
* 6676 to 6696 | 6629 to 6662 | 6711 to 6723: 0.04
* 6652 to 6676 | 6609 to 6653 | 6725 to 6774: 0.01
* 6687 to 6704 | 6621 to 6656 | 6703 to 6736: 0.07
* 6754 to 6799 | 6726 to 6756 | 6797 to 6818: 0.05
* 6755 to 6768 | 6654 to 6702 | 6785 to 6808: 0.10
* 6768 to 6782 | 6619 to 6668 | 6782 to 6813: 0.04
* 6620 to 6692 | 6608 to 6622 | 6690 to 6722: 0.00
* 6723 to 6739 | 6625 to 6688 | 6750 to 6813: -0.03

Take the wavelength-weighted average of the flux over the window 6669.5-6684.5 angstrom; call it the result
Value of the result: 7.83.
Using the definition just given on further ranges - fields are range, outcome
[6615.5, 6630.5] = 7.67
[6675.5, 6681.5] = 7.97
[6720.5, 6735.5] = 8.01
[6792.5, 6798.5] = 8.11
